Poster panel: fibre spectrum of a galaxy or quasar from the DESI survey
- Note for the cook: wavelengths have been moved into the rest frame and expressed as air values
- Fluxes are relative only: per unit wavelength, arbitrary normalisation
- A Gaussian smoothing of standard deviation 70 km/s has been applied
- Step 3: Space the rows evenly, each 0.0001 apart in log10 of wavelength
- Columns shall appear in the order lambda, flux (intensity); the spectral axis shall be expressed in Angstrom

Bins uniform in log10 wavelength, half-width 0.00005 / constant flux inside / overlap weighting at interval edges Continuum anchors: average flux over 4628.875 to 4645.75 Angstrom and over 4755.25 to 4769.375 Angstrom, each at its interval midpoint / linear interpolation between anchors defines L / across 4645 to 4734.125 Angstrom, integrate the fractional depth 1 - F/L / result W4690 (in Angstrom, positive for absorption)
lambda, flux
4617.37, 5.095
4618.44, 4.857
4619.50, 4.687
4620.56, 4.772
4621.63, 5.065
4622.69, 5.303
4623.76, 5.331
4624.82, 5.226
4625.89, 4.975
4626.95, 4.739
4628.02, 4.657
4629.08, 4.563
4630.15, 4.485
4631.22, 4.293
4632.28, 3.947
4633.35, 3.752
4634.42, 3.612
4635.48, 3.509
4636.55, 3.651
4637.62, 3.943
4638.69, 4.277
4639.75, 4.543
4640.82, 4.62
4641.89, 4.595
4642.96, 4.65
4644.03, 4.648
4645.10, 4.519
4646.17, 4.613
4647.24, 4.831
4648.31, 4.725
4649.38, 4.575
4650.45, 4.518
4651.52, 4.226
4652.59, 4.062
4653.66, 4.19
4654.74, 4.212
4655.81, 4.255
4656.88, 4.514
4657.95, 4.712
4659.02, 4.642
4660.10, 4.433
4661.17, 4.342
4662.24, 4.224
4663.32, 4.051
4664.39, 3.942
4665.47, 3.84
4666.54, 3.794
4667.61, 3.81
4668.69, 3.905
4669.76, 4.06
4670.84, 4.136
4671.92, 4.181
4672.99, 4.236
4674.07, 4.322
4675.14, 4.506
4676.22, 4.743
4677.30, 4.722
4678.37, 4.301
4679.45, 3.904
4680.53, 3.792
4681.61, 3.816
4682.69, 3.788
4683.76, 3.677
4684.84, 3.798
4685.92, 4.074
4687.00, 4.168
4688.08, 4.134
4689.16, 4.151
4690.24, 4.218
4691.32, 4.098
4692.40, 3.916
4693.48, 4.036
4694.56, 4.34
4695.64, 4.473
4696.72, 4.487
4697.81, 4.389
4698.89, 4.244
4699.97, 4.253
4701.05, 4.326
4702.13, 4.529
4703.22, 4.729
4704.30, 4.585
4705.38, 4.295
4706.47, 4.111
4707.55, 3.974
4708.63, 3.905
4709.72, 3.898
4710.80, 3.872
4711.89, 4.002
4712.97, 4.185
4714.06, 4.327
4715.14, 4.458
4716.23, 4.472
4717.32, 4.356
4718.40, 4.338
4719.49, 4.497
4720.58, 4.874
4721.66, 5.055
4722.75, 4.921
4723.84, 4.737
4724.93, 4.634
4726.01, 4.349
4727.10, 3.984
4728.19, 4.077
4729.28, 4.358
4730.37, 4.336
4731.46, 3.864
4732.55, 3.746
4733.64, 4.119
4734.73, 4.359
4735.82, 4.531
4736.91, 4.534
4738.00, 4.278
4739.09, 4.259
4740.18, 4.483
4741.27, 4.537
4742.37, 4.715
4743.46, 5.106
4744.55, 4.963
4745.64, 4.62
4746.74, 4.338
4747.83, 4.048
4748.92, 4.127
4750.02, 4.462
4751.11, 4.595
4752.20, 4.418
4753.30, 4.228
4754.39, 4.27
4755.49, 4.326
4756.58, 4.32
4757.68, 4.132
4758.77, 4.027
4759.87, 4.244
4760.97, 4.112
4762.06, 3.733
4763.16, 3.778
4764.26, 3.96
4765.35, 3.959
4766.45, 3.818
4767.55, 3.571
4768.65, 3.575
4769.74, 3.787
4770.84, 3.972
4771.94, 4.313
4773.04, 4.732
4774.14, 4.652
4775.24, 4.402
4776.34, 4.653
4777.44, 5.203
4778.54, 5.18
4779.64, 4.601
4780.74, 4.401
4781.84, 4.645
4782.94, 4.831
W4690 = -3.3 Angstrom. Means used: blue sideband 4.22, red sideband 3.96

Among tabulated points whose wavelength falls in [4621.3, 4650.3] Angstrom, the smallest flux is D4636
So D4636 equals 3.509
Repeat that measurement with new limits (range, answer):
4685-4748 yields 3.746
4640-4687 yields 3.677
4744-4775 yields 3.571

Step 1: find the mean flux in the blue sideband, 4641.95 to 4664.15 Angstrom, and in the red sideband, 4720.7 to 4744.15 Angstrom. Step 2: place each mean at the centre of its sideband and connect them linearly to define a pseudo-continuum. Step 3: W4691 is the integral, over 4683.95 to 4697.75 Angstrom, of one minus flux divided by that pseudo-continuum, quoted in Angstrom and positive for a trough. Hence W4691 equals 0.9 Angstrom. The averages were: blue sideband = 4.44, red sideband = 4.44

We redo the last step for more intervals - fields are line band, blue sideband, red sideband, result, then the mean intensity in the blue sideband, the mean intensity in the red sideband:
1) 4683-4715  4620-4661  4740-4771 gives 1.2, 4.48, 4.21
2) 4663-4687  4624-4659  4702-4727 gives 1.8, 4.41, 4.39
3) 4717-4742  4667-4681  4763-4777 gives -1.5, 4.2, 4.11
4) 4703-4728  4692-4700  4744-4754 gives -0.2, 4.27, 4.42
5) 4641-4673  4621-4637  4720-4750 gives 1.1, 4.48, 4.44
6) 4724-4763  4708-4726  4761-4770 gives -2.4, 4.41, 3.8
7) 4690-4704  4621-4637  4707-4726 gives 0.3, 4.48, 4.38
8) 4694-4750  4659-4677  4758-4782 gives -2.2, 4.18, 4.23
